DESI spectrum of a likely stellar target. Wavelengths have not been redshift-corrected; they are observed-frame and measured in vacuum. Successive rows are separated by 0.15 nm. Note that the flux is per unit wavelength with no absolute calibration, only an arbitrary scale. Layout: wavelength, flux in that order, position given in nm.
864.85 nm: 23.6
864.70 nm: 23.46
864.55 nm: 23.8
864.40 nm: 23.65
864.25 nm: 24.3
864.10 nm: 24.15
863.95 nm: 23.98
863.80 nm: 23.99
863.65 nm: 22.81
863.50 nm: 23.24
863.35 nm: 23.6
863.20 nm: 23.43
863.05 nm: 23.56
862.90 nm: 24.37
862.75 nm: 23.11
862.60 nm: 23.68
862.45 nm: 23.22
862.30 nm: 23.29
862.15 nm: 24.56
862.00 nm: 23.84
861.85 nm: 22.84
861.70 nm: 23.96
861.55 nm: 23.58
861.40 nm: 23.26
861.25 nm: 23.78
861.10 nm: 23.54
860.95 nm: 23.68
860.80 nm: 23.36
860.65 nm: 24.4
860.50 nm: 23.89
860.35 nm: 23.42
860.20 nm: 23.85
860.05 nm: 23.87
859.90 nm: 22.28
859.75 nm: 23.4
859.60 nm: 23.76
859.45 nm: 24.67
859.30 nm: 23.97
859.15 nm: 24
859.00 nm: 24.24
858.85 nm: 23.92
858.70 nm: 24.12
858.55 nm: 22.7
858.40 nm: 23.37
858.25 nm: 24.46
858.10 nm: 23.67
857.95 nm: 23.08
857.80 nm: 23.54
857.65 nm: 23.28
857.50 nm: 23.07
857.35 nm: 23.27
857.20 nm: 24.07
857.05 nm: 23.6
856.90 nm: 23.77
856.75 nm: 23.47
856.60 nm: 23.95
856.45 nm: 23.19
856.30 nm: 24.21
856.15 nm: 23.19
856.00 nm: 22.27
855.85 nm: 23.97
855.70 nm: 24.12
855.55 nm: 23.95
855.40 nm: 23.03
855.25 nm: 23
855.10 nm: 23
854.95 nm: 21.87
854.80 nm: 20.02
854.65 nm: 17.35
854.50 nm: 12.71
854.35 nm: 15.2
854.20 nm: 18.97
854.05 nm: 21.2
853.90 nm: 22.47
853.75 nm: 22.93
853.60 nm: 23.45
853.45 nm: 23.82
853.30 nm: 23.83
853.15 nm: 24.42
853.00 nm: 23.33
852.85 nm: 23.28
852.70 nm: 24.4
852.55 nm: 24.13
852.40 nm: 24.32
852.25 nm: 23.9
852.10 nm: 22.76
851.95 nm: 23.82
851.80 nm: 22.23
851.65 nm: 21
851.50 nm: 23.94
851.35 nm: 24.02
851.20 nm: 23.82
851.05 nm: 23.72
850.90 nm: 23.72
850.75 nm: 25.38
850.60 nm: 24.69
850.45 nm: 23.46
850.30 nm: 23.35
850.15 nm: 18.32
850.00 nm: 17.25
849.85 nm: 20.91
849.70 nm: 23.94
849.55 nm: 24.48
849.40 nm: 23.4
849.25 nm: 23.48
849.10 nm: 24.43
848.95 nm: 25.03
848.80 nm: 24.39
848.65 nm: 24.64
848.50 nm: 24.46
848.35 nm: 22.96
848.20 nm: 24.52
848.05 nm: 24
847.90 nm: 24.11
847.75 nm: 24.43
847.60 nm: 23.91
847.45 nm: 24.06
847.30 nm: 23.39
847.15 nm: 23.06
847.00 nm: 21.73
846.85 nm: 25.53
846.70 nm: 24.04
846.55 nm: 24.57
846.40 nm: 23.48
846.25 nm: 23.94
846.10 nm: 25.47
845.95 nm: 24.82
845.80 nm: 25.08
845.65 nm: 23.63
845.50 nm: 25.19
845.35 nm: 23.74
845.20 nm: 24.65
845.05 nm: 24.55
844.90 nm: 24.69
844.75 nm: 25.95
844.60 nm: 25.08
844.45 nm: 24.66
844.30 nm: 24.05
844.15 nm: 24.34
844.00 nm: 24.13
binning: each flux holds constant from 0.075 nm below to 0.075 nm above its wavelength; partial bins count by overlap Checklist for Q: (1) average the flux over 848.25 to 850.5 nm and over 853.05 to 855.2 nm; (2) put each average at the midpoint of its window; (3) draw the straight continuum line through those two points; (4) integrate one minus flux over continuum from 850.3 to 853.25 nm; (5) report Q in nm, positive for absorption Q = -0.24 nm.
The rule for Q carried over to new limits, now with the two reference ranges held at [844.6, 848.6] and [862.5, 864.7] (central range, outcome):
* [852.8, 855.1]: 0.28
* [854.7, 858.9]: 0.11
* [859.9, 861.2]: 0.01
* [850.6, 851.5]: 0.00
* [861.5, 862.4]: 0.00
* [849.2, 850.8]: 0.11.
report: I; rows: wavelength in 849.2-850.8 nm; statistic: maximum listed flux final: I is 25.38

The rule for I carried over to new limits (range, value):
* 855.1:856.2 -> 24.12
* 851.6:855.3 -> 24.42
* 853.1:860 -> 24.67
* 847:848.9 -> 24.64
